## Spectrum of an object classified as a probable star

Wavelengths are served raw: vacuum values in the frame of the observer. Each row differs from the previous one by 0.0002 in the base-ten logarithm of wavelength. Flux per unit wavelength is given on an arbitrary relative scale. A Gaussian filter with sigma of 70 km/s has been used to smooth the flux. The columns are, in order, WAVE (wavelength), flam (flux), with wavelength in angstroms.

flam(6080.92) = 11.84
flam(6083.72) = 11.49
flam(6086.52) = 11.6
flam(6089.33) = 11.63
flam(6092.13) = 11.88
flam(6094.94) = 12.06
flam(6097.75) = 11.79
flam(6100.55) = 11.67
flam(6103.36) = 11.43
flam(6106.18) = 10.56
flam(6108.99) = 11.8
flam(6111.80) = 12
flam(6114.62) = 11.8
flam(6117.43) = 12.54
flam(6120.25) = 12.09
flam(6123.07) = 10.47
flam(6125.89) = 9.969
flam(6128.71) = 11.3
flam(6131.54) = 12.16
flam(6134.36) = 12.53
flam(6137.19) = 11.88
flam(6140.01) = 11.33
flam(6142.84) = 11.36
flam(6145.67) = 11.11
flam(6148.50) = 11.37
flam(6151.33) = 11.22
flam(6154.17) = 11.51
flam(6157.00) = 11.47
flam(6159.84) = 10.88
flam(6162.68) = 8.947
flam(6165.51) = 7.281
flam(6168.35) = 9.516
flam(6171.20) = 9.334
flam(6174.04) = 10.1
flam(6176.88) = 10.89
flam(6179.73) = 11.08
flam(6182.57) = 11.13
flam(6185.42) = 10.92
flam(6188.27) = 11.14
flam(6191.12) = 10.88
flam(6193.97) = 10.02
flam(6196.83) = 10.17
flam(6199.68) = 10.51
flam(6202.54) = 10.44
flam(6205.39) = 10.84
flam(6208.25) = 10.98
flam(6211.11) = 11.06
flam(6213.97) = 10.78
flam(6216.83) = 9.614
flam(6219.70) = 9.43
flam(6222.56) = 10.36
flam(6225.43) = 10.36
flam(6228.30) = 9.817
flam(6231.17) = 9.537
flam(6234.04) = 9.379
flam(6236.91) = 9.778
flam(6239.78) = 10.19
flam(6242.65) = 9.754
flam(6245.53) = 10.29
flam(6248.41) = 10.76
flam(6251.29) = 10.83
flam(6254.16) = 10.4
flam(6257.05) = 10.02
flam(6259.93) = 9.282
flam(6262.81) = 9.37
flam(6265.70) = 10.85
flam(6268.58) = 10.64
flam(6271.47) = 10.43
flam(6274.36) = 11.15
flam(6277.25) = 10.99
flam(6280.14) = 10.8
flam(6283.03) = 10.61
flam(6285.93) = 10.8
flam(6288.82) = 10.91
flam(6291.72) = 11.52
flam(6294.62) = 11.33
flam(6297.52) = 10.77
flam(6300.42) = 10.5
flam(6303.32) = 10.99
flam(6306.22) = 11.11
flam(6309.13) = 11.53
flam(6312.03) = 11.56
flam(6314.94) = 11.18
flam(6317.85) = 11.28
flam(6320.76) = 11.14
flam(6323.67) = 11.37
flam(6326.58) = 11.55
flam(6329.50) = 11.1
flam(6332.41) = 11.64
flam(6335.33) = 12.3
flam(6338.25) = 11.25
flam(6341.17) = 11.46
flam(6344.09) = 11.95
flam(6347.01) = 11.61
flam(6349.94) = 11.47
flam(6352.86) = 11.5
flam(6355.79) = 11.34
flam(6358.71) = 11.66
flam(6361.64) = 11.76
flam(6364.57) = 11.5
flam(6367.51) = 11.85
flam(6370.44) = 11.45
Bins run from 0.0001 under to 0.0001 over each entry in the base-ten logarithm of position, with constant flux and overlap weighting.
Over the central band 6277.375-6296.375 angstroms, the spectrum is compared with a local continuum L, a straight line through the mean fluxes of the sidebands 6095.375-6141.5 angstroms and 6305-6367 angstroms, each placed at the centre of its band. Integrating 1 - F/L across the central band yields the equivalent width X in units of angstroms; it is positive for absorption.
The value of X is 0.9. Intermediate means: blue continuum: 11.6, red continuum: 11.5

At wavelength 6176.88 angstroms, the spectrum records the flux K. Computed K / 10.89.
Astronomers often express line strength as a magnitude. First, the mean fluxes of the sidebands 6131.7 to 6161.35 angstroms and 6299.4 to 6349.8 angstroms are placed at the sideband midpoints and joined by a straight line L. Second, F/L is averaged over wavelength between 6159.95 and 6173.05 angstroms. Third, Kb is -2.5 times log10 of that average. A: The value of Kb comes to 0.26 mag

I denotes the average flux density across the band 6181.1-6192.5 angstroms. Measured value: 11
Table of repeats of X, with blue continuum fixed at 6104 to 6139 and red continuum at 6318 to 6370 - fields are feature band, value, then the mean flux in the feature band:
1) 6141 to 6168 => 2.4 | 10.5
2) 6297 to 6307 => 0.6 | 10.8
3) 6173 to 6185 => 0.8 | 10.8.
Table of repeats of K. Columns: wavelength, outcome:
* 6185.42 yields 10.92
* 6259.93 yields 9.282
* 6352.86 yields 11.5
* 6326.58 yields 11.55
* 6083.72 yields 11.49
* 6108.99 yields 11.8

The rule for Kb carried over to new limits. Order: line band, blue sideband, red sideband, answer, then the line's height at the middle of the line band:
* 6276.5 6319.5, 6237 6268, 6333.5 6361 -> -0.019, 10.9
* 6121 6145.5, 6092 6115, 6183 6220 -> -0.006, 11.3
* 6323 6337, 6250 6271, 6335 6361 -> -0.028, 11.3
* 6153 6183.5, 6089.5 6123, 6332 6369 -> 0.152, 11.7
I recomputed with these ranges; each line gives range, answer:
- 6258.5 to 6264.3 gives 9.33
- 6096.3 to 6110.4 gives 11.5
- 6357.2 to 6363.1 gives 11.7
